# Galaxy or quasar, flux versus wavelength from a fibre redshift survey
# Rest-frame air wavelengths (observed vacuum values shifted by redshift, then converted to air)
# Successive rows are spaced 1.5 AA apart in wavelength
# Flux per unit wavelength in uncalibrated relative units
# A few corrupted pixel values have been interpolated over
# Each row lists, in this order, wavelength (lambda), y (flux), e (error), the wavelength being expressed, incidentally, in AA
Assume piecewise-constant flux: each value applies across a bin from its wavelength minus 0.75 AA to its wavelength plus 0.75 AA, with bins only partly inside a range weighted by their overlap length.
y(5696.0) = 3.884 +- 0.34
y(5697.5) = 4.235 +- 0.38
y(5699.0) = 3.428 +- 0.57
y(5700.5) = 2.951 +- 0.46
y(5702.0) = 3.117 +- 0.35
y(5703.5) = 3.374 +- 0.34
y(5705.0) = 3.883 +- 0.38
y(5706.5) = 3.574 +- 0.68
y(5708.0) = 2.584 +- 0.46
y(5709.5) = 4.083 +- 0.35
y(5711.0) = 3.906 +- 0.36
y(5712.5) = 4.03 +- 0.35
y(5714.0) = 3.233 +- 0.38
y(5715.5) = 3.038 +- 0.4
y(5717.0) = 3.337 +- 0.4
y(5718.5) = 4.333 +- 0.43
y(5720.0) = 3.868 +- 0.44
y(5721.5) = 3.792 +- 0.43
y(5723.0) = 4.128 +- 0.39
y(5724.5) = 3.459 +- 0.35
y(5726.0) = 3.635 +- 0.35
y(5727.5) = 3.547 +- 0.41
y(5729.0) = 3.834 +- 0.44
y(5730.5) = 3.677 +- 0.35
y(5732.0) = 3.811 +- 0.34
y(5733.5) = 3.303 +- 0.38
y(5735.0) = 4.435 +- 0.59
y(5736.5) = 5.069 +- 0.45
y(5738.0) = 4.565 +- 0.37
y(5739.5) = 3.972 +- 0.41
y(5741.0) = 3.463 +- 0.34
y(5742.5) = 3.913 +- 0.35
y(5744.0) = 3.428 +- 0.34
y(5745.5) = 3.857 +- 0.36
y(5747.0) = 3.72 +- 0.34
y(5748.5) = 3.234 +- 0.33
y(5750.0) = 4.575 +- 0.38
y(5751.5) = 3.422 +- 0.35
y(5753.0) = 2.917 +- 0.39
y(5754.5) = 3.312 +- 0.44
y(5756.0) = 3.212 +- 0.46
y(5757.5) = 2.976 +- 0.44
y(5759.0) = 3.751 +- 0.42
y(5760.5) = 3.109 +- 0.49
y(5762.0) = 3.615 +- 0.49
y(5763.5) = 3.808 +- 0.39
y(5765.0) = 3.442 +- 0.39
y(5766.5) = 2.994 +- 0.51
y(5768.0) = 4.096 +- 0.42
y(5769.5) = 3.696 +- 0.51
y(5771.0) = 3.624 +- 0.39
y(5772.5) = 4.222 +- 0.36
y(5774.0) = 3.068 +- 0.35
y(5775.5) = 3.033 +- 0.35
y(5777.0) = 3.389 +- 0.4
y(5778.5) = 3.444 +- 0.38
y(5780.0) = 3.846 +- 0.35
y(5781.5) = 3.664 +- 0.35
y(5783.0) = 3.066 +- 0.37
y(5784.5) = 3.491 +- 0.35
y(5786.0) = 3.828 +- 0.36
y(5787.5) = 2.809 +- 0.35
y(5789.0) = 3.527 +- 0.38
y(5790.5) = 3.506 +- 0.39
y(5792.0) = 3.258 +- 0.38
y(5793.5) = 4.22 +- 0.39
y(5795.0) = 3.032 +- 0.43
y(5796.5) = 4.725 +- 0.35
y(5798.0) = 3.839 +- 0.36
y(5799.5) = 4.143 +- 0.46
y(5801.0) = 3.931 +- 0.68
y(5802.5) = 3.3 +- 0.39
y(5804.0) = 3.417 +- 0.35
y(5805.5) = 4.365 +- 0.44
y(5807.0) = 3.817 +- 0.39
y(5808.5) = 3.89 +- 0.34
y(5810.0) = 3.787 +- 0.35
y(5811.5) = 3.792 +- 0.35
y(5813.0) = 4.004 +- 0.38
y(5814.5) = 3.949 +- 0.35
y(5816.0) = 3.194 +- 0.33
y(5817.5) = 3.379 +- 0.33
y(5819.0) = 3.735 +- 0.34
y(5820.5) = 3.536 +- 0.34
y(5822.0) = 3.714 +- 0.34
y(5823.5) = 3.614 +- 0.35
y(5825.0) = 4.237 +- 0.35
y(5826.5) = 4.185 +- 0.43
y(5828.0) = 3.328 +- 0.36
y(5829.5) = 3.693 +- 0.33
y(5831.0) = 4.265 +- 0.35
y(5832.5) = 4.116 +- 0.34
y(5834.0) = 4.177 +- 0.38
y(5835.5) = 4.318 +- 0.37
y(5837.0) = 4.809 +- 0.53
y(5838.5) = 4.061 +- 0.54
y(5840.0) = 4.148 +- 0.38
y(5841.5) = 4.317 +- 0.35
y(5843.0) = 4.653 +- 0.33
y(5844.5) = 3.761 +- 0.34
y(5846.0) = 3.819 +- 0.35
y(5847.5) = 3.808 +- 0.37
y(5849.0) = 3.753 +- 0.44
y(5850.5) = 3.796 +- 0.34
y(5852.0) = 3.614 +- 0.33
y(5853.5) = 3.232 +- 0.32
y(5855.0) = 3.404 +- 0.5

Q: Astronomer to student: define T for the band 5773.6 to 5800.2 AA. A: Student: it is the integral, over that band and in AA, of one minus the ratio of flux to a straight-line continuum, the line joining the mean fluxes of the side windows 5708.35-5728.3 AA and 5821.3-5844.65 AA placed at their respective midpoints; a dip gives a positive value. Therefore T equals 2.6 AA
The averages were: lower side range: 3.7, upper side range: 4.1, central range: 3.55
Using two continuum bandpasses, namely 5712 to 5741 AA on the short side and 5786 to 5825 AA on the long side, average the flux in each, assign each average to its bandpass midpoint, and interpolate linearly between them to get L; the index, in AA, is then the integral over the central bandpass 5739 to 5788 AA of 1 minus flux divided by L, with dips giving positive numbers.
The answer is 3.4 AA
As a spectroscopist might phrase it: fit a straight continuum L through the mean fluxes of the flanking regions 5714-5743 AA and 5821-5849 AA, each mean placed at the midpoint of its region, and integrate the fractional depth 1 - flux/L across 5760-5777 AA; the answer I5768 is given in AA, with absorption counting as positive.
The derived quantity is 1.71 AA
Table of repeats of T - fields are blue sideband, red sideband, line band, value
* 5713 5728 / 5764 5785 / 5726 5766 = -1.16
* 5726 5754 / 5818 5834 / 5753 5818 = 4.14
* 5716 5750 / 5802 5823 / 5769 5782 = 0.77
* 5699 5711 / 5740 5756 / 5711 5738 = -2.62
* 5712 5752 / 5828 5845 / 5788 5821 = 2.65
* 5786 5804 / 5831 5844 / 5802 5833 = 1.73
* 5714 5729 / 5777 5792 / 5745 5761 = 0.44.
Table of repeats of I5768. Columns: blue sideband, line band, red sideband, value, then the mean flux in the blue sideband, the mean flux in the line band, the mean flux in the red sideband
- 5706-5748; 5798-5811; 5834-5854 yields 0.4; 3.77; 3.83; 4.02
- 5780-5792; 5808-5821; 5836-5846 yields 0.5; 3.43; 3.7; 4.26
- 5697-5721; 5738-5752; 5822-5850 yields -0.3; 3.56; 3.78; 4.05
